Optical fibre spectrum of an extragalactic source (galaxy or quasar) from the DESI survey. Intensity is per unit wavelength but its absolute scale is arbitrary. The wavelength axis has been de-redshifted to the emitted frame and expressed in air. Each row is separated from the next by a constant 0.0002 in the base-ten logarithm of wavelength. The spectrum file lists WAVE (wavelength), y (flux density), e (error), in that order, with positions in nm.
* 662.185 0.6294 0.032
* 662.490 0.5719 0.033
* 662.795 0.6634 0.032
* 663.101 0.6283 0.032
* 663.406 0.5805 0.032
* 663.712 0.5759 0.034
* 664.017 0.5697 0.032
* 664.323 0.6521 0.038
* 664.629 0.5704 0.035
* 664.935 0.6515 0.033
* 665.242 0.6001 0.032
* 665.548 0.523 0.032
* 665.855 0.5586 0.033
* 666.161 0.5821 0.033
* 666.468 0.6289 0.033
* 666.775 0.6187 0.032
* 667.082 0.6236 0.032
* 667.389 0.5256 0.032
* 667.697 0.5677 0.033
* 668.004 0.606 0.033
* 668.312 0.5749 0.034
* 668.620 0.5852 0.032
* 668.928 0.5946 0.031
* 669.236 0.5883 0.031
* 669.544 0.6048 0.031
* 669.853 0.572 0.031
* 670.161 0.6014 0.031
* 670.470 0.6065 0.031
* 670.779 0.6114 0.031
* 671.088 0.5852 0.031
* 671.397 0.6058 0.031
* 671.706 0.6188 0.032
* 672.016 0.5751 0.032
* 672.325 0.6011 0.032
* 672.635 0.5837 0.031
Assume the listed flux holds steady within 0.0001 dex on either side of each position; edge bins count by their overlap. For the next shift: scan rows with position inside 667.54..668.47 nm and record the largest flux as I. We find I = 0.606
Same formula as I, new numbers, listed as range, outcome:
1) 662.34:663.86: 0.6634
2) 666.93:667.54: 0.6236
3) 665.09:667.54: 0.6289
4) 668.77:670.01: 0.6048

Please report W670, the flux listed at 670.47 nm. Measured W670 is 0.6065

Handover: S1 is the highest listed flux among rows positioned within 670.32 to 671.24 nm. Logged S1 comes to 0.6114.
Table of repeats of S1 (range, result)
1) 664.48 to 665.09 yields 0.6515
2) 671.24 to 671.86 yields 0.6188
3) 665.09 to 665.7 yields 0.6001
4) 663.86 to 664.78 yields 0.6521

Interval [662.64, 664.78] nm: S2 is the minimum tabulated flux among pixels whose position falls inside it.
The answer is 0.5697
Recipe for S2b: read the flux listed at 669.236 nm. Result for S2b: 0.5883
